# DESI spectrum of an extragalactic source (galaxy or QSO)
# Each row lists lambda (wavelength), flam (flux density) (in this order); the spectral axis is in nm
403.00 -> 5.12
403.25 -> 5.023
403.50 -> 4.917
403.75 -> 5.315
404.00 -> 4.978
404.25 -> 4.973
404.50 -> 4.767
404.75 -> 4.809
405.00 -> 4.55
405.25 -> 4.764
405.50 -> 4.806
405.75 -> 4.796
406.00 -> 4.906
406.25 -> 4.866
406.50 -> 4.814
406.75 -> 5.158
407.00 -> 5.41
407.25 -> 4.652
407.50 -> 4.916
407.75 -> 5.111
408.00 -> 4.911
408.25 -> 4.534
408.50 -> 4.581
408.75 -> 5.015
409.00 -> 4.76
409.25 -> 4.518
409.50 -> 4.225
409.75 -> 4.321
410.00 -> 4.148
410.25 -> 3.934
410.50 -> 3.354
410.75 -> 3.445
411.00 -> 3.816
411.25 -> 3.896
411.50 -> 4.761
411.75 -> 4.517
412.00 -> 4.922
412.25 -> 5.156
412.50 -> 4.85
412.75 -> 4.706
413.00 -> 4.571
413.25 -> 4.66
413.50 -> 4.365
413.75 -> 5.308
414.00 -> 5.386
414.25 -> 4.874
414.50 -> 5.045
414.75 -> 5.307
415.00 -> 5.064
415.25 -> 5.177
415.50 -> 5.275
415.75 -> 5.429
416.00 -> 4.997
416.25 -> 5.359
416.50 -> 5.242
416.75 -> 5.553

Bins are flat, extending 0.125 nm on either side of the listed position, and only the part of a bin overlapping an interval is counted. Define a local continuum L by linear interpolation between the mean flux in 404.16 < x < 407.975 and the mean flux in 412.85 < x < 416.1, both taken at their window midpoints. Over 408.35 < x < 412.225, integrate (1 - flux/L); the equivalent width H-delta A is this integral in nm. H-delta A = 0.51 nm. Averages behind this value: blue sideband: 4.89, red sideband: 5.03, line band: 4.31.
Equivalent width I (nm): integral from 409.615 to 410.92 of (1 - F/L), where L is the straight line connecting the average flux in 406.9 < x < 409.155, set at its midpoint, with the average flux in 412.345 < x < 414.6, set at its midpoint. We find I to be 0.274 nm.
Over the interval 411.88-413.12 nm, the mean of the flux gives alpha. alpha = 4.84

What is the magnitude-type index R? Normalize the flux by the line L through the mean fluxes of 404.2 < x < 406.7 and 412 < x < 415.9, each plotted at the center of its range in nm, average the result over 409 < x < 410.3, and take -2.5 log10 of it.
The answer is 0.14 mag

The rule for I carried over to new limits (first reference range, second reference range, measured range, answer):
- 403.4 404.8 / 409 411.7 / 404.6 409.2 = -0.28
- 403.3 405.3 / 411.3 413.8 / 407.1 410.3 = 0.14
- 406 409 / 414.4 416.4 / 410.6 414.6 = 0.37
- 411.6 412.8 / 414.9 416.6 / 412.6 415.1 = 0.05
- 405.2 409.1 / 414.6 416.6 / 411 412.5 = 0.14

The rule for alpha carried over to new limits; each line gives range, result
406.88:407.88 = 5.02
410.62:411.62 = 3.97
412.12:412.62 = 5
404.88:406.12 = 4.76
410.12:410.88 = 3.58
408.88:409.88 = 4.45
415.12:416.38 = 5.25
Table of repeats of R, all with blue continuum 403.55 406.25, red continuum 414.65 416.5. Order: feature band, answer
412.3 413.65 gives 0.104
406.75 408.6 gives 0.014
